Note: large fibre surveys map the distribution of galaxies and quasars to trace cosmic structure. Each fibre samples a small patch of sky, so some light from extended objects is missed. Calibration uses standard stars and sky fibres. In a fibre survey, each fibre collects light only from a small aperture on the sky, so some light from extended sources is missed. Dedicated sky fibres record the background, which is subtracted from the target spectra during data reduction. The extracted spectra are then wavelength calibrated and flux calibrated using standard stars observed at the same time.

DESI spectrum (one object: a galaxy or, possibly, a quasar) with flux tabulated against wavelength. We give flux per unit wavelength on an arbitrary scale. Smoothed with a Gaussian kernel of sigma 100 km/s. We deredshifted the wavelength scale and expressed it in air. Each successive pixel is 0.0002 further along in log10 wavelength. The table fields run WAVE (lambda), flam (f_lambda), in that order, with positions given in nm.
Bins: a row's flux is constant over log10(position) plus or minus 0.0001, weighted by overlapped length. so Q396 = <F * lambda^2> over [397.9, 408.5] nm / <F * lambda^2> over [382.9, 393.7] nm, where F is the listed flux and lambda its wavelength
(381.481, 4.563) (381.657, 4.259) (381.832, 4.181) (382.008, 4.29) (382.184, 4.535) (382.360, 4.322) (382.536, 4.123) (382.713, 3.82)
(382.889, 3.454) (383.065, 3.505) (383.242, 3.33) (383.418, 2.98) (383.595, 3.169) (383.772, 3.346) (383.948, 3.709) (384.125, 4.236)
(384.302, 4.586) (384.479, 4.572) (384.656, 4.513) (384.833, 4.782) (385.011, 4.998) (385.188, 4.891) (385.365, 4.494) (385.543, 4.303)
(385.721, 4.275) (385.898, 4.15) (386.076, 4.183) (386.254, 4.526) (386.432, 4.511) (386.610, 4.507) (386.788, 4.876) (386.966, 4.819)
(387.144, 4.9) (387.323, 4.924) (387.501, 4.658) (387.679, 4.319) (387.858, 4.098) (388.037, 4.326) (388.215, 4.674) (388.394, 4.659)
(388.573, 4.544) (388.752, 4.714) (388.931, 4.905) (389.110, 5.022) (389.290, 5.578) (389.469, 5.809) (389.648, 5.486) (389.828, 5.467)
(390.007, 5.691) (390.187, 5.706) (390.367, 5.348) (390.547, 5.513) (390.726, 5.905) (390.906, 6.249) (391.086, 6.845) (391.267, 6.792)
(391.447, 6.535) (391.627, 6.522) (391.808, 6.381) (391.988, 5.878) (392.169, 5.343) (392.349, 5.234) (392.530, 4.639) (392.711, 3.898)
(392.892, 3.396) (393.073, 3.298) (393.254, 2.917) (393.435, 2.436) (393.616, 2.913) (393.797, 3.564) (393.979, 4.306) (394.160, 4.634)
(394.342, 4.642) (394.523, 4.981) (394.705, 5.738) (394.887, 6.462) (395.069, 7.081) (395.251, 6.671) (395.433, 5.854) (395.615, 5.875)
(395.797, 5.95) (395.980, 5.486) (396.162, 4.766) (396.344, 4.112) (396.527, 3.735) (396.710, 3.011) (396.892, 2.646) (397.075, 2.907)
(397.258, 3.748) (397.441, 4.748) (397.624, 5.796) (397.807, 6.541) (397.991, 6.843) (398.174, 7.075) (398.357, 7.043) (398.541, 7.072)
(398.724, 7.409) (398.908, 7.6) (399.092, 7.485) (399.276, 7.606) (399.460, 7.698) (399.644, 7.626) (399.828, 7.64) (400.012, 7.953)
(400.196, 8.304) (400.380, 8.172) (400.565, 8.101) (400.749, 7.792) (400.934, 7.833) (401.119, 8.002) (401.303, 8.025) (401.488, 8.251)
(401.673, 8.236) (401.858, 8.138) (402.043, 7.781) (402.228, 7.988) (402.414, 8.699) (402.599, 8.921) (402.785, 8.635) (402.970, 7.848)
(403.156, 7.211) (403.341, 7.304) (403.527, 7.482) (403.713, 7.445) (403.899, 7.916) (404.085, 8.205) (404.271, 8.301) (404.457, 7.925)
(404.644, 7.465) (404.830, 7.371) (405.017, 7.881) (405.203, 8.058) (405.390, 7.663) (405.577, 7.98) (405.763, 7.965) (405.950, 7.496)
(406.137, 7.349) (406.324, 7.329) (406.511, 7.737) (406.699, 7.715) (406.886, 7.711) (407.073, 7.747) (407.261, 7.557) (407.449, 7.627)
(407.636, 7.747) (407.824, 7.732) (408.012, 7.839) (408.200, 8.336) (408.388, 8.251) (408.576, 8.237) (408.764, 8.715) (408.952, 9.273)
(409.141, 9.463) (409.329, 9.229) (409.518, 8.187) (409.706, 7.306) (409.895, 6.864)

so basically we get 1.78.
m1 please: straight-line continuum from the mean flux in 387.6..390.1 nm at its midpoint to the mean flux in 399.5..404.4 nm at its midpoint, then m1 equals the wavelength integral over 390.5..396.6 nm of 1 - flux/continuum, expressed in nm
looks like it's 0.87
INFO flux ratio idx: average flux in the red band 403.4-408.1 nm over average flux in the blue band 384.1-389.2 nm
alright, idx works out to 1.68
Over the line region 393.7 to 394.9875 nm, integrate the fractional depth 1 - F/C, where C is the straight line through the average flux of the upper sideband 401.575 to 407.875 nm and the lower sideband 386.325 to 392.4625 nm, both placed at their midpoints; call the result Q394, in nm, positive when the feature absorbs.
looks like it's 0.26 nm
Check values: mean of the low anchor 5.31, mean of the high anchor 7.83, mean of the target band 4.91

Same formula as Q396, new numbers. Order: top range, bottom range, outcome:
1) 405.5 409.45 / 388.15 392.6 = 1.57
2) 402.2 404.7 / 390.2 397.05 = 1.67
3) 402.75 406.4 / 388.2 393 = 1.53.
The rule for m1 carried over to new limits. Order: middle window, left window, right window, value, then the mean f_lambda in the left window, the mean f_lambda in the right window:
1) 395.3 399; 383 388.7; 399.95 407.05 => 0.67 nm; 4.33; 7.9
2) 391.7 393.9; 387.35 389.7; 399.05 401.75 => 0.64 nm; 4.82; 7.92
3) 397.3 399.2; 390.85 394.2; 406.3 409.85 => -0.21 nm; 4.82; 8.09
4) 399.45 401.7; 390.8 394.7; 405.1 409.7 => -0.49 nm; 4.85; 8.03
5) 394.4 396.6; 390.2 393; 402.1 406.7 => 0.25 nm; 5.62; 7.84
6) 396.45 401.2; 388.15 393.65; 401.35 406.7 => 0.19 nm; 5.13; 7.87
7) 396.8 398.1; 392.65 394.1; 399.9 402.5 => 0.24 nm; 3.36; 8.09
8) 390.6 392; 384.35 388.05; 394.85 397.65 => -0.50 nm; 4.56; 4.88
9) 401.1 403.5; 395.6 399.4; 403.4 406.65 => -0.38 nm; 5.61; 7.73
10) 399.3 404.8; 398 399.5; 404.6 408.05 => -0.34 nm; 7.33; 7.68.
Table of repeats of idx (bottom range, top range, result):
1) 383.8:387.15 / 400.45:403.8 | 1.78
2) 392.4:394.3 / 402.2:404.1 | 2.17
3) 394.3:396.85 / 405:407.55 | 1.46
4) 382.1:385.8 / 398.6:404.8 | 1.93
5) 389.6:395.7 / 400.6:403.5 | 1.53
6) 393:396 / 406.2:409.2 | 1.65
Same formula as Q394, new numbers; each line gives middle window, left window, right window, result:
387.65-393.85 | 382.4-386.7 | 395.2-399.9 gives -0.09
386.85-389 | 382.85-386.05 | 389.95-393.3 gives 0.04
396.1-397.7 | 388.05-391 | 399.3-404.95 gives 0.69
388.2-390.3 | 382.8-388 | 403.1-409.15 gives -0.11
